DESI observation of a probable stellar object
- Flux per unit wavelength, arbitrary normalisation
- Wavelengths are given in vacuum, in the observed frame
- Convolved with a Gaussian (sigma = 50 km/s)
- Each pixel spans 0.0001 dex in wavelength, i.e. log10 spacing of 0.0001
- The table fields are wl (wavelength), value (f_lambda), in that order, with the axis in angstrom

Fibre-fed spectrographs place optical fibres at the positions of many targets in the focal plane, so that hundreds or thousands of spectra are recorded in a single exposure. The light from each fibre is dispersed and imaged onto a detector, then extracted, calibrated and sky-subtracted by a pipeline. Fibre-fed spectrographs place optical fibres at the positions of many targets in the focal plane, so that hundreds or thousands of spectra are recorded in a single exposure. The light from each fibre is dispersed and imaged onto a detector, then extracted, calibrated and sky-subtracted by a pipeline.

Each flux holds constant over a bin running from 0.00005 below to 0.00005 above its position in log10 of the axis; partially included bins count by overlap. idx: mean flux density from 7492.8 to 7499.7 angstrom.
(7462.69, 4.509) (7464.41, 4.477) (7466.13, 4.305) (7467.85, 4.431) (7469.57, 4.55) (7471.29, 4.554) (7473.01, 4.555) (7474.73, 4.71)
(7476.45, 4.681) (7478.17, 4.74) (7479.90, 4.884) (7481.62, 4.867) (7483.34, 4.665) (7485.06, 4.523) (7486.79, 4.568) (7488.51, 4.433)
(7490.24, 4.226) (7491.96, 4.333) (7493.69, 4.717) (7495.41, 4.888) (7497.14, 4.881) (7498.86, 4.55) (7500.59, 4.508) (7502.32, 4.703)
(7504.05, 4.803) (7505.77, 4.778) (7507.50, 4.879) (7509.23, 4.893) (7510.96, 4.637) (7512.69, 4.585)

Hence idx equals 4.76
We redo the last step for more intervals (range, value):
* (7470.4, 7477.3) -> 4.63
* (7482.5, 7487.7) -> 4.58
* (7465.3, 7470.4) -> 4.43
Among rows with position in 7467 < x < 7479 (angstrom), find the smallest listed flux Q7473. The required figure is 4.431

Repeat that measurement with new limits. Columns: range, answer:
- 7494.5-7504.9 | 4.508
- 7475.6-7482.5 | 4.681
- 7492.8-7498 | 4.717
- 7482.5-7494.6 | 4.226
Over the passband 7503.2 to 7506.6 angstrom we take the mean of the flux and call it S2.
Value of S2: 4.8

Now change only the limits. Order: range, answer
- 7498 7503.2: 4.58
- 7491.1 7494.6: 4.53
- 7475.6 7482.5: 4.79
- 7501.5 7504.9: 4.75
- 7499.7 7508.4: 4.73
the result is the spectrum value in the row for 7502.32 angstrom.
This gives 4.703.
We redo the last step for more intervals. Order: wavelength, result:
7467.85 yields 4.431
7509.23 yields 4.893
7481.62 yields 4.867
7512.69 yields 4.585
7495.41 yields 4.888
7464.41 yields 4.477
